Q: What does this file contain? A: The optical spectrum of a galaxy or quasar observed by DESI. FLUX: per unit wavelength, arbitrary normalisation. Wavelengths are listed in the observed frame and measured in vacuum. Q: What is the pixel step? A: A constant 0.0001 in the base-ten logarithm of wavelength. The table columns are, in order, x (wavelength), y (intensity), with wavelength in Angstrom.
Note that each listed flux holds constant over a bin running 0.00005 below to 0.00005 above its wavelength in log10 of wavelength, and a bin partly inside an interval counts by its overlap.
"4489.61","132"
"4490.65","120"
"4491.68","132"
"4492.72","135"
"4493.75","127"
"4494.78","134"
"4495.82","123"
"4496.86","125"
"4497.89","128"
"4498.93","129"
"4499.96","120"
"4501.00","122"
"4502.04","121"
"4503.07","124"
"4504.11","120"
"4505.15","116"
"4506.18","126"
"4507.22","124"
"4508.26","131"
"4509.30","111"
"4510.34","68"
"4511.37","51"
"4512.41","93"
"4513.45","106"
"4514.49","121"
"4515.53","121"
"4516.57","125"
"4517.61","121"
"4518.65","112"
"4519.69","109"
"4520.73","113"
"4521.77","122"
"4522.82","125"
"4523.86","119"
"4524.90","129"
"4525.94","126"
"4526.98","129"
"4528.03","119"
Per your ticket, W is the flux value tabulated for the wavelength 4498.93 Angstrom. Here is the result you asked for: 129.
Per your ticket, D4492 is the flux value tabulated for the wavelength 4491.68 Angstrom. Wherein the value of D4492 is 132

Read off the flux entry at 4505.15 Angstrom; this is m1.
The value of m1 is 116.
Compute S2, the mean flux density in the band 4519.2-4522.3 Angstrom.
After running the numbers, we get 114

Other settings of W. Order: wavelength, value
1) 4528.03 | 119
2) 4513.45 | 106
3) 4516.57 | 125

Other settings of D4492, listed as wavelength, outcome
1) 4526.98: 129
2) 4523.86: 119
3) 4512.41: 93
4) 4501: 122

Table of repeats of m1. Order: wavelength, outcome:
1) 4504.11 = 120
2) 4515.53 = 121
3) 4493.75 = 127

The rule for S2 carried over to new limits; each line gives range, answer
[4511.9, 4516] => 110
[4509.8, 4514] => 80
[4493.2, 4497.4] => 127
